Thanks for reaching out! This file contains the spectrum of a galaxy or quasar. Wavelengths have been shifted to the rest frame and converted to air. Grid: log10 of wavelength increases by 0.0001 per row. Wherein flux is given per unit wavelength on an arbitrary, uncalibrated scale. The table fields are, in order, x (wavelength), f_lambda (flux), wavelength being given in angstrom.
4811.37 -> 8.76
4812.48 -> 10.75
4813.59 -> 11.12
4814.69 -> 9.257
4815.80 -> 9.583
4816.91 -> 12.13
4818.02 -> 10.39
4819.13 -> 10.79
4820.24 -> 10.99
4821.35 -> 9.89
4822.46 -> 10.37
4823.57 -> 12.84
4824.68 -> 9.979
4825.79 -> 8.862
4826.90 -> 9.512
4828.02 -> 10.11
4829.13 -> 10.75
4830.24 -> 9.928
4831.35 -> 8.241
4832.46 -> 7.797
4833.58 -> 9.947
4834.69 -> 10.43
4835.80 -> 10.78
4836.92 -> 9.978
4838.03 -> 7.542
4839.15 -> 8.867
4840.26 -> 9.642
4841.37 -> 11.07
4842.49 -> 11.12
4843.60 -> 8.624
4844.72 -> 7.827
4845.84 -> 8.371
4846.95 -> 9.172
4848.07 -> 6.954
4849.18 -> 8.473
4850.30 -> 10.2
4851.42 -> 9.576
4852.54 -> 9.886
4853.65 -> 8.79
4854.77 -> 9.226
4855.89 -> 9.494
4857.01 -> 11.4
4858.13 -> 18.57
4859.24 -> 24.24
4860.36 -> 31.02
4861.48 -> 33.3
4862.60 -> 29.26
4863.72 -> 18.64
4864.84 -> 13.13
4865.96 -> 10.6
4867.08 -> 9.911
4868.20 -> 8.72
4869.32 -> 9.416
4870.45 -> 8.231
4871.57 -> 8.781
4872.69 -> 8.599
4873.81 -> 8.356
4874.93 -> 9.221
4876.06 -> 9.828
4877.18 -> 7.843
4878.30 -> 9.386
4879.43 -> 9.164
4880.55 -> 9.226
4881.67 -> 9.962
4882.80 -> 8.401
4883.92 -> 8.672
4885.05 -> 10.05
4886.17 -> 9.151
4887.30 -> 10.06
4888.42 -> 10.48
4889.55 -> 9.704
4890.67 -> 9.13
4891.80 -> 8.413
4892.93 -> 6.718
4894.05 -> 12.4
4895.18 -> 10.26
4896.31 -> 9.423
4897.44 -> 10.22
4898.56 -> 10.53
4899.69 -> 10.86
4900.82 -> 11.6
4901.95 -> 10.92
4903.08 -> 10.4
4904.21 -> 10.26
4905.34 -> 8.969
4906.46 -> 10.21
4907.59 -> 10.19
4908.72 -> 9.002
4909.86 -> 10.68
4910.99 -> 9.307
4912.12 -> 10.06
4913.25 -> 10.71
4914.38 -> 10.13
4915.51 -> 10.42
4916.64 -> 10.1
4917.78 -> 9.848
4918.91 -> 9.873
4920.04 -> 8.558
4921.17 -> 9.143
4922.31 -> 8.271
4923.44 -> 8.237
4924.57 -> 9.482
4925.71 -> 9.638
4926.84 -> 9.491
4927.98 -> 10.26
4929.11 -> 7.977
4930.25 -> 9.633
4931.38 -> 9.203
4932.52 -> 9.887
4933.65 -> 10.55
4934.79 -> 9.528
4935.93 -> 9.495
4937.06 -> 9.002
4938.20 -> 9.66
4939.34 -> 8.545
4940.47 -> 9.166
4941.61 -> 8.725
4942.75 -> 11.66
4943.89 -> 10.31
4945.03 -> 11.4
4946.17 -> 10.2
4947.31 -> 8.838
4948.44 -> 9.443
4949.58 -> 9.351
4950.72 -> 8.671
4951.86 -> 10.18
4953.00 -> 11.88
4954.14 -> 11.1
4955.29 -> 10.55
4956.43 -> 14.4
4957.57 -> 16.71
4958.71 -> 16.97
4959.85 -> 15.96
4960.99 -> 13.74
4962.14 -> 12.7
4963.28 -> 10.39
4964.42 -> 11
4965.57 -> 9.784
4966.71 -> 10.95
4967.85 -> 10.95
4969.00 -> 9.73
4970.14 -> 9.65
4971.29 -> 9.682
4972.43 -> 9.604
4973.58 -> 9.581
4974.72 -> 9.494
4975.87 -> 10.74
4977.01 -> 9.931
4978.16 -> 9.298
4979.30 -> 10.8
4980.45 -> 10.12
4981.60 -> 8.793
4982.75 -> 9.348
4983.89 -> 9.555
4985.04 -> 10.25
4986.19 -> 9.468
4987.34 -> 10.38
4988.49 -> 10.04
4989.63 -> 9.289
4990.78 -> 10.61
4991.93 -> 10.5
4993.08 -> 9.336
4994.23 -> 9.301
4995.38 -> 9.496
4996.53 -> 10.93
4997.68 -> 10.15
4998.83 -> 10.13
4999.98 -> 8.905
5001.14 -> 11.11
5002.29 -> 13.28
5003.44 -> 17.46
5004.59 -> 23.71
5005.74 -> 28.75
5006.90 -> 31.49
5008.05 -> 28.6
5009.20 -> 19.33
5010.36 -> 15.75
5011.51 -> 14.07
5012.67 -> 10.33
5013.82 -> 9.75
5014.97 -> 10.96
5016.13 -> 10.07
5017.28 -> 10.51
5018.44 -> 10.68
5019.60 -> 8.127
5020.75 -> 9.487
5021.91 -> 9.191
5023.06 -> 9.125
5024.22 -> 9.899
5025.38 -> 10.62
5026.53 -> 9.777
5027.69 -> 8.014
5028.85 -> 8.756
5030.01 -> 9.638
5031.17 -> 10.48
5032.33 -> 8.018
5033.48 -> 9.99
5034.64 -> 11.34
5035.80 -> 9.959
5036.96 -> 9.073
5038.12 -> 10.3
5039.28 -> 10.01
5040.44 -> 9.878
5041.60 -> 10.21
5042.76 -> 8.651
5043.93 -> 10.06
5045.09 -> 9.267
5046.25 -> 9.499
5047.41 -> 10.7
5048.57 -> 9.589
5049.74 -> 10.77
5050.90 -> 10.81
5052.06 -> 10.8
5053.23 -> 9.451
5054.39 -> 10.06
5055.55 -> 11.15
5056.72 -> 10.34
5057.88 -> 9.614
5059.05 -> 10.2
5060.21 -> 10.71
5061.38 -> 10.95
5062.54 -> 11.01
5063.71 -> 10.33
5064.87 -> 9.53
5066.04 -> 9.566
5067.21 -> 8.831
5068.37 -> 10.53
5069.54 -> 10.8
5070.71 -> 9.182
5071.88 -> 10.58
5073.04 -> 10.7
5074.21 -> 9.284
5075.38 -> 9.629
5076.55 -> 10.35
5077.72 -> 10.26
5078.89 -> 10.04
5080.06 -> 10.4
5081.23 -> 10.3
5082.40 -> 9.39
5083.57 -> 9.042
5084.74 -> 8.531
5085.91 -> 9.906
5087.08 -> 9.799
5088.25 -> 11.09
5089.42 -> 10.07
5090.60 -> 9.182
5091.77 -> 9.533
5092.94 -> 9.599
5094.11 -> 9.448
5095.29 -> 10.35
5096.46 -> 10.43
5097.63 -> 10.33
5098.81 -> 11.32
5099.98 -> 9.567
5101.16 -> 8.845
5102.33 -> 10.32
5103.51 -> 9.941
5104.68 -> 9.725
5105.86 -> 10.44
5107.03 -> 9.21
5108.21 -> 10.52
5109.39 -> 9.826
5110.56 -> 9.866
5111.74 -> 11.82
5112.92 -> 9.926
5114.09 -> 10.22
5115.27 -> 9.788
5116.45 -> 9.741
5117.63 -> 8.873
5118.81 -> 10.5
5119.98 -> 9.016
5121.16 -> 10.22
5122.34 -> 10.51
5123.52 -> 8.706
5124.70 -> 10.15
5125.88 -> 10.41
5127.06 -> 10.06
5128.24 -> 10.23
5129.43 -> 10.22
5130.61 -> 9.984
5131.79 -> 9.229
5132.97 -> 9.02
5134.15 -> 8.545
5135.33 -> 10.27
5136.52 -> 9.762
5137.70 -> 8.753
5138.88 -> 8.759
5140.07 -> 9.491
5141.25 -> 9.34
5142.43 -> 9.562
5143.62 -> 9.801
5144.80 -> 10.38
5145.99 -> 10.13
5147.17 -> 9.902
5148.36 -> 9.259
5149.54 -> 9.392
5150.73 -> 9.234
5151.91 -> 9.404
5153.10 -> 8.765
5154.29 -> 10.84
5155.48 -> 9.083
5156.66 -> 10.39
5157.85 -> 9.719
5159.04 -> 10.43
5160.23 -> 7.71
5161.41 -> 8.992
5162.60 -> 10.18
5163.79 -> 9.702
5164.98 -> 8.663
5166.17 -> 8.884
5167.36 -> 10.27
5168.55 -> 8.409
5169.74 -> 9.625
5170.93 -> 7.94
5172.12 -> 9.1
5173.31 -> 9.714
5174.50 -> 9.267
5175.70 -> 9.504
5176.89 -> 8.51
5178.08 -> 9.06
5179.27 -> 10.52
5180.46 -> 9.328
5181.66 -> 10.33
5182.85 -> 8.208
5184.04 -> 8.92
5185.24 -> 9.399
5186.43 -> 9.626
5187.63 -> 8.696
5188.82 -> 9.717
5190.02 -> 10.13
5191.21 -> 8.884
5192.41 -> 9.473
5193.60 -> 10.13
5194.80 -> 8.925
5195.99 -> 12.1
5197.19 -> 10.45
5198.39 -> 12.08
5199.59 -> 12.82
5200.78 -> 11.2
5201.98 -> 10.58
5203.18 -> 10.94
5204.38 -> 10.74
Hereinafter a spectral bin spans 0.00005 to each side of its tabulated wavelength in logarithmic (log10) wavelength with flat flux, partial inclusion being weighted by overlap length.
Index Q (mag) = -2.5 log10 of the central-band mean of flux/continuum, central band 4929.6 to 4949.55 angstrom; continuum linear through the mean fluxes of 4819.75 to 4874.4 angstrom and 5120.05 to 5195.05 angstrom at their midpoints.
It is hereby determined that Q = 0.13 mag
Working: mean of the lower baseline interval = 11.6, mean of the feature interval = 9.7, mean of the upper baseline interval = 9.49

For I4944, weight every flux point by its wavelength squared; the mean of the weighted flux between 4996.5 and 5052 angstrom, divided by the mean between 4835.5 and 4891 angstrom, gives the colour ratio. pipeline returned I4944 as 1.13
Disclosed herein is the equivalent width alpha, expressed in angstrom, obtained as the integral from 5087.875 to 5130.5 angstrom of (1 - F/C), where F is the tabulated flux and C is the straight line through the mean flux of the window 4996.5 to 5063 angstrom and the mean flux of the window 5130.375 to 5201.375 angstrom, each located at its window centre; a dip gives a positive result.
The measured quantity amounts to 2.0 angstrom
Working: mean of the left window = 11.8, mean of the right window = 9.6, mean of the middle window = 9.99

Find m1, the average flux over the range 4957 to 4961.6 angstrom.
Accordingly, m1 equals 15.8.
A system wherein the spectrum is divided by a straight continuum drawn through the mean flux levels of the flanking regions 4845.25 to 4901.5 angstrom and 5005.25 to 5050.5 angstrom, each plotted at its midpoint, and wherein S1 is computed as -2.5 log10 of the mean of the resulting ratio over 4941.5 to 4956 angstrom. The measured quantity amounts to 0.13 mag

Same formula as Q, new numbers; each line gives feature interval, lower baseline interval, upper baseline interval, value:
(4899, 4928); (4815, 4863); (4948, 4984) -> 0.15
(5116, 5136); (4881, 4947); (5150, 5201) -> -0.01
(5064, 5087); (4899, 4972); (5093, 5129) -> 0.03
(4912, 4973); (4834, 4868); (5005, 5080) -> 0.16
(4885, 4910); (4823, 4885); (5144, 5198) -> 0.11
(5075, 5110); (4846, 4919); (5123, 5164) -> 0.00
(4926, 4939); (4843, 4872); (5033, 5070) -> 0.25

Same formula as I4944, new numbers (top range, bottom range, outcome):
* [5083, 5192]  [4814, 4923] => 1.00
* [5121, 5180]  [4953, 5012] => 0.80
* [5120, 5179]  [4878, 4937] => 1.08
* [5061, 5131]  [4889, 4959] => 1.06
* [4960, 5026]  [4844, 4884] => 1.04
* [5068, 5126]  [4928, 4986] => 1.00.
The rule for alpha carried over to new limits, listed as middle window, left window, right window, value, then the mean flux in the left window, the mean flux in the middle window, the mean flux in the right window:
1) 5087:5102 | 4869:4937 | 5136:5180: -0.83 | 9.57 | 9.98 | 9.42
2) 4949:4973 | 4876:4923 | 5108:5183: -4.76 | 9.72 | 11.6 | 9.6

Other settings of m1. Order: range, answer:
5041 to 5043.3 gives 9.46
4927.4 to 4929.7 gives 9.1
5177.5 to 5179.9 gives 9.81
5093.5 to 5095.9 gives 9.9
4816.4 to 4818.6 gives 11.2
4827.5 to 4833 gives 9.38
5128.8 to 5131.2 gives 10.1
